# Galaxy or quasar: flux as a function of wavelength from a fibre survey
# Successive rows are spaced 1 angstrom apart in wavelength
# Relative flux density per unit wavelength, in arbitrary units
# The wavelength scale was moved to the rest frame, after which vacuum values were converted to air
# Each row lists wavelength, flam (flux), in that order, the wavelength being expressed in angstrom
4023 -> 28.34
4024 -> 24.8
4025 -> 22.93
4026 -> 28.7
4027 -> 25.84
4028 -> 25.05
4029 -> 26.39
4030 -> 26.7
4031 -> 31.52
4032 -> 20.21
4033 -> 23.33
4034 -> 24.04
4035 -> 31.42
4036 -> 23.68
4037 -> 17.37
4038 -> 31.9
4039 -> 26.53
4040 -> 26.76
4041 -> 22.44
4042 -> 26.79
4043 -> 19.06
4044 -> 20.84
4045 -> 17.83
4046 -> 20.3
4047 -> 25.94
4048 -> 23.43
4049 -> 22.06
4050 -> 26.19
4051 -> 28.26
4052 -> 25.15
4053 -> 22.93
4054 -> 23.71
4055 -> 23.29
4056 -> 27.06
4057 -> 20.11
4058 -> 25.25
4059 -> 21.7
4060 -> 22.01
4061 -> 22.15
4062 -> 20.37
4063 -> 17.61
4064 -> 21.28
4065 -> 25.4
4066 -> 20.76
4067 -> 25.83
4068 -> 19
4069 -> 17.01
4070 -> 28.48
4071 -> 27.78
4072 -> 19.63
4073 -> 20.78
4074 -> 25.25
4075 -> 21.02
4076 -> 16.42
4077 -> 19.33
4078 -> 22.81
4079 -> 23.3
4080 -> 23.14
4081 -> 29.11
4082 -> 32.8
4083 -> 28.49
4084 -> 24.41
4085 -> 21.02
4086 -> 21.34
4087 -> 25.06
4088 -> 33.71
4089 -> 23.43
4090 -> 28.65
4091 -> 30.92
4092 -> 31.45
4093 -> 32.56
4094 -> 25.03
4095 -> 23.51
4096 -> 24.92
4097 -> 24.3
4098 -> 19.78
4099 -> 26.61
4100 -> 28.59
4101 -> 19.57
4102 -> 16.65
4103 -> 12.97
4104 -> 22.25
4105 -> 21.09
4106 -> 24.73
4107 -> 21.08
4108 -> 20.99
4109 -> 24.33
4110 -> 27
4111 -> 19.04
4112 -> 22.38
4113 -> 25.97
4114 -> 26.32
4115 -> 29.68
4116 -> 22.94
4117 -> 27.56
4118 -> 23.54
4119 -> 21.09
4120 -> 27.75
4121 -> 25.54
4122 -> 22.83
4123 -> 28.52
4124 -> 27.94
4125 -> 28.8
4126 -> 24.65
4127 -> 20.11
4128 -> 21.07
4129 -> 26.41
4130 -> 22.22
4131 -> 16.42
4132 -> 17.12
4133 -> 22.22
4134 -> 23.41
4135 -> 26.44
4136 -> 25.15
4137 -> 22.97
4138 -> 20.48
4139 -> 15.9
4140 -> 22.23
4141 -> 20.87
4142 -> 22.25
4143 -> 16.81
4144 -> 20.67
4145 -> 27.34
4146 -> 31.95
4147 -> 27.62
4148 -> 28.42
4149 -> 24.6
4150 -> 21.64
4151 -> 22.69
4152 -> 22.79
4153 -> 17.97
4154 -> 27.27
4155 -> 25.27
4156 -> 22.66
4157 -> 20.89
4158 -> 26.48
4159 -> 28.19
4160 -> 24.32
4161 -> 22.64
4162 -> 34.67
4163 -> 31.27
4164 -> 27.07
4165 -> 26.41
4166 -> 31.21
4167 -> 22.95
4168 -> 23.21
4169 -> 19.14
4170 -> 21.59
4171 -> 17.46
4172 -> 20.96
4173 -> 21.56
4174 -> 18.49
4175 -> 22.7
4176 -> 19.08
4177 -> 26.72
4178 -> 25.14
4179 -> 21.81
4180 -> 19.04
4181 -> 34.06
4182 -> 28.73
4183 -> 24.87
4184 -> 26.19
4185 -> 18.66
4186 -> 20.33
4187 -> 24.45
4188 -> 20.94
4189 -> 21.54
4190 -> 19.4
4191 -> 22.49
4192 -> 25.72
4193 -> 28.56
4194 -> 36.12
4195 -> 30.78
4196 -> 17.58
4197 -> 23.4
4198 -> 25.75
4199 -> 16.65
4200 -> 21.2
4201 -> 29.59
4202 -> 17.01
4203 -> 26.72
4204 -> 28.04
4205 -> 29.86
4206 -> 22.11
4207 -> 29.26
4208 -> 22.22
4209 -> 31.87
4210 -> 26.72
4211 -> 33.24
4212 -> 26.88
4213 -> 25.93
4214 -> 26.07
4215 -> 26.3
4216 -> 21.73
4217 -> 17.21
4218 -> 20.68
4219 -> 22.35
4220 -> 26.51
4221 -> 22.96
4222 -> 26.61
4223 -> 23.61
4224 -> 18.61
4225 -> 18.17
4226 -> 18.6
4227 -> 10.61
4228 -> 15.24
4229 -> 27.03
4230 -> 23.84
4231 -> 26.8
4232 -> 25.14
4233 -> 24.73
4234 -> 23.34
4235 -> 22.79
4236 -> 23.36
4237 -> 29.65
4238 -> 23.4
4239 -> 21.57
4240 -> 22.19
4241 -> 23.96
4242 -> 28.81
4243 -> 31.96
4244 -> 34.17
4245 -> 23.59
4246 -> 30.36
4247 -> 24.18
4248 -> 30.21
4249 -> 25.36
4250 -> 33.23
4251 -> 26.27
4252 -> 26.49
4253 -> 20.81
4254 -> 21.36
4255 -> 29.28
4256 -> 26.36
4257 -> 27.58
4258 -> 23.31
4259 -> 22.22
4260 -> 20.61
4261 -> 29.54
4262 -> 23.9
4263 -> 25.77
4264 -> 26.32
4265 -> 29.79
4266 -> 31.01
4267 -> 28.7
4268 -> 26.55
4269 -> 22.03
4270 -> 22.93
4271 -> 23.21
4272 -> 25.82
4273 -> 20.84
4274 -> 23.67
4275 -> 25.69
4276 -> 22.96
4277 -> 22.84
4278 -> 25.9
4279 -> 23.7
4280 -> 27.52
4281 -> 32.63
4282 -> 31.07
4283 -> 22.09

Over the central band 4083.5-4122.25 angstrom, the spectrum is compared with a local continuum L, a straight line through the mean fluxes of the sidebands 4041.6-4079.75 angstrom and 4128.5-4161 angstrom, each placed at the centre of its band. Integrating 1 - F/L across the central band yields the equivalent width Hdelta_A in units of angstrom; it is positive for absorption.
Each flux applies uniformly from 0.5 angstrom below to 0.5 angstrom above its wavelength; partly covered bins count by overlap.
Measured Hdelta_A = -2.61 angstrom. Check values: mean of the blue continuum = 22.5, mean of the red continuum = 23.2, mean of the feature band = 24.4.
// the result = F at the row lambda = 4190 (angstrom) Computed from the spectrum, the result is 19.4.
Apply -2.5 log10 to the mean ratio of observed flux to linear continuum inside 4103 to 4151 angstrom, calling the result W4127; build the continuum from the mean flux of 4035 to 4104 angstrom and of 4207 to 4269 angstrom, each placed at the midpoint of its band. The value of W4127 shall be 0.032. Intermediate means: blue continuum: 23.8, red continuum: 25.1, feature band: 23.5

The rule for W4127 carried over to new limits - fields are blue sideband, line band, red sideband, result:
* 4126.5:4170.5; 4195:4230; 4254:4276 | 0.05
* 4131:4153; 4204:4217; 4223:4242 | -0.18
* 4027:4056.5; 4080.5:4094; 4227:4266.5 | -0.13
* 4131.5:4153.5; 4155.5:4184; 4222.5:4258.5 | -0.05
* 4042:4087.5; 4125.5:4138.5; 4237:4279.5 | 0.08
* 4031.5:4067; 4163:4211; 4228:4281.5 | 0.03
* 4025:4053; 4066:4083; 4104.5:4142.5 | 0.04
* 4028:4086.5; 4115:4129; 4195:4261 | -0.05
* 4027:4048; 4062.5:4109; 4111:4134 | 0.02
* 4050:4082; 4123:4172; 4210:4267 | 0.00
